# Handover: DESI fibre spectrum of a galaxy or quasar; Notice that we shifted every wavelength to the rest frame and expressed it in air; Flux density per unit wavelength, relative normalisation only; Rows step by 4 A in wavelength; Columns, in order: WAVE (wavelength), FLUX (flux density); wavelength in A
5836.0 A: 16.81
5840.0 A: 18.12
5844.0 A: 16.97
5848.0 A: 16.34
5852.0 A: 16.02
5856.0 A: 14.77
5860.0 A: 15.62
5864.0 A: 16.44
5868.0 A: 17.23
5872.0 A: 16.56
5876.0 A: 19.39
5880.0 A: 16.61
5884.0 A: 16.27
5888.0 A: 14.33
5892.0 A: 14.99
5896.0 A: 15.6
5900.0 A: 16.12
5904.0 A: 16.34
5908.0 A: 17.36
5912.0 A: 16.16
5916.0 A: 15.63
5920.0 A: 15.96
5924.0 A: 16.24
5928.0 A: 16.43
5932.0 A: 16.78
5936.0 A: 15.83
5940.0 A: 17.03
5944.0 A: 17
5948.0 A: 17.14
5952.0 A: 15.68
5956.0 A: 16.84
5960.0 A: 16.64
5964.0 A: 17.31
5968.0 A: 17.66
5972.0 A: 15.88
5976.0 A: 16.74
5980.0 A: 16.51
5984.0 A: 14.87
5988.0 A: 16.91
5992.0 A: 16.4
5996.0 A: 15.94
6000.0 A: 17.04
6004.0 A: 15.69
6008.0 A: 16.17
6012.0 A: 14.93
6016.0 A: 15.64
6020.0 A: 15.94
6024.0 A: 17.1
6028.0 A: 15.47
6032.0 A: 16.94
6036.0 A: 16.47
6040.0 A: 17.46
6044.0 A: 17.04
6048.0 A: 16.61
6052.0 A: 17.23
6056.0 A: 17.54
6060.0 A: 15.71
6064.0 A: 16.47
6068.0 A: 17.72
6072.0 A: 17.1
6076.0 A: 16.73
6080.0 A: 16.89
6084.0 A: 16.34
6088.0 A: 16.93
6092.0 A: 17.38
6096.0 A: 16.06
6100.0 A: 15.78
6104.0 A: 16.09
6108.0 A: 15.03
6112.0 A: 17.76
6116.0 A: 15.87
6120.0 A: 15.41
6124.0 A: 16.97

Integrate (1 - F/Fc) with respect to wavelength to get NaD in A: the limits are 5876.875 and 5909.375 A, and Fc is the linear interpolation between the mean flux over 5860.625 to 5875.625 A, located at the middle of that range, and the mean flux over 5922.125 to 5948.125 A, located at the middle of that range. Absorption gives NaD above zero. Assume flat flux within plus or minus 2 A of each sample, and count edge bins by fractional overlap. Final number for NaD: 1.5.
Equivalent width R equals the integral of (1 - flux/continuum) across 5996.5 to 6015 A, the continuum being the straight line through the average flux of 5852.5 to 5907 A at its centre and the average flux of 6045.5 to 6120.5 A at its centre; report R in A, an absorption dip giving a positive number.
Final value 0.6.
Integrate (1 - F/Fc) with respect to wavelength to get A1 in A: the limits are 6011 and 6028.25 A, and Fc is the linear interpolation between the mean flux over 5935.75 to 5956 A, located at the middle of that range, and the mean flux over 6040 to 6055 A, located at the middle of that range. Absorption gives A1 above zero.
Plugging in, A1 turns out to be 1.1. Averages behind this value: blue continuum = 16.6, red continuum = 17.1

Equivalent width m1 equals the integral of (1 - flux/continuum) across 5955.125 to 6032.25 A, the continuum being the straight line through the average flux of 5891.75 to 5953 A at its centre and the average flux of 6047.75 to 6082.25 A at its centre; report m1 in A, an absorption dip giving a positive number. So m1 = 1.4 A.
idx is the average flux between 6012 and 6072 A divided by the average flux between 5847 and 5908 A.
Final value 1.03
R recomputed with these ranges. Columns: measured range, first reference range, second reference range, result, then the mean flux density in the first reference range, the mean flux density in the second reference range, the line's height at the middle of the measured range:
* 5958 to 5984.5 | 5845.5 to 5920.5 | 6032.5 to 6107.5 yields -0.26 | 16.2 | 16.7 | 16.4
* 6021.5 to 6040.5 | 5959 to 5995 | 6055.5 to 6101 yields 0.02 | 16.5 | 16.7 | 16.6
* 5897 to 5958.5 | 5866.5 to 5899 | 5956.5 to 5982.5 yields 0.51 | 16.4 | 16.8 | 16.6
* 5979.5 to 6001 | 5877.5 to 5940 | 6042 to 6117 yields 0.18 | 16.1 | 16.7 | 16.4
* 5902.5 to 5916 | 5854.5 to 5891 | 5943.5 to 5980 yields 0.02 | 16.3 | 16.7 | 16.5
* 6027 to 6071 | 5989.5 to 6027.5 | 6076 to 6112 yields -1.58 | 16.1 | 16.4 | 16.2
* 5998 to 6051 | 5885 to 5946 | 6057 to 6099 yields 0.54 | 16.1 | 16.7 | 16.5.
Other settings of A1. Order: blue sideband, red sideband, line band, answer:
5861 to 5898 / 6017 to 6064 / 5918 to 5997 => 0.02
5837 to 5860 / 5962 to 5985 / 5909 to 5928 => 0.43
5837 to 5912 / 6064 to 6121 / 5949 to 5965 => -0.16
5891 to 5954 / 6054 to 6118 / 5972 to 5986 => 0.32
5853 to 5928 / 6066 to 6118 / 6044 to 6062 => -0.31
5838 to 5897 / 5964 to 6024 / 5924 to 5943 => -0.25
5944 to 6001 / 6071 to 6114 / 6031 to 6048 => -0.40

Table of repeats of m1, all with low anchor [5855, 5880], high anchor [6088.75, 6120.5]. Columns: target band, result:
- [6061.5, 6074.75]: -0.6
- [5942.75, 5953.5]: 0.0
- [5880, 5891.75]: 0.9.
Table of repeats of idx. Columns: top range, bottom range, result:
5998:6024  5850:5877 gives 0.97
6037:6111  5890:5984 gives 1.02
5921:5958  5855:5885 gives 0.99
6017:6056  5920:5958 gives 1.01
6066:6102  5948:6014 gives 1.03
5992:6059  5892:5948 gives 1.01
